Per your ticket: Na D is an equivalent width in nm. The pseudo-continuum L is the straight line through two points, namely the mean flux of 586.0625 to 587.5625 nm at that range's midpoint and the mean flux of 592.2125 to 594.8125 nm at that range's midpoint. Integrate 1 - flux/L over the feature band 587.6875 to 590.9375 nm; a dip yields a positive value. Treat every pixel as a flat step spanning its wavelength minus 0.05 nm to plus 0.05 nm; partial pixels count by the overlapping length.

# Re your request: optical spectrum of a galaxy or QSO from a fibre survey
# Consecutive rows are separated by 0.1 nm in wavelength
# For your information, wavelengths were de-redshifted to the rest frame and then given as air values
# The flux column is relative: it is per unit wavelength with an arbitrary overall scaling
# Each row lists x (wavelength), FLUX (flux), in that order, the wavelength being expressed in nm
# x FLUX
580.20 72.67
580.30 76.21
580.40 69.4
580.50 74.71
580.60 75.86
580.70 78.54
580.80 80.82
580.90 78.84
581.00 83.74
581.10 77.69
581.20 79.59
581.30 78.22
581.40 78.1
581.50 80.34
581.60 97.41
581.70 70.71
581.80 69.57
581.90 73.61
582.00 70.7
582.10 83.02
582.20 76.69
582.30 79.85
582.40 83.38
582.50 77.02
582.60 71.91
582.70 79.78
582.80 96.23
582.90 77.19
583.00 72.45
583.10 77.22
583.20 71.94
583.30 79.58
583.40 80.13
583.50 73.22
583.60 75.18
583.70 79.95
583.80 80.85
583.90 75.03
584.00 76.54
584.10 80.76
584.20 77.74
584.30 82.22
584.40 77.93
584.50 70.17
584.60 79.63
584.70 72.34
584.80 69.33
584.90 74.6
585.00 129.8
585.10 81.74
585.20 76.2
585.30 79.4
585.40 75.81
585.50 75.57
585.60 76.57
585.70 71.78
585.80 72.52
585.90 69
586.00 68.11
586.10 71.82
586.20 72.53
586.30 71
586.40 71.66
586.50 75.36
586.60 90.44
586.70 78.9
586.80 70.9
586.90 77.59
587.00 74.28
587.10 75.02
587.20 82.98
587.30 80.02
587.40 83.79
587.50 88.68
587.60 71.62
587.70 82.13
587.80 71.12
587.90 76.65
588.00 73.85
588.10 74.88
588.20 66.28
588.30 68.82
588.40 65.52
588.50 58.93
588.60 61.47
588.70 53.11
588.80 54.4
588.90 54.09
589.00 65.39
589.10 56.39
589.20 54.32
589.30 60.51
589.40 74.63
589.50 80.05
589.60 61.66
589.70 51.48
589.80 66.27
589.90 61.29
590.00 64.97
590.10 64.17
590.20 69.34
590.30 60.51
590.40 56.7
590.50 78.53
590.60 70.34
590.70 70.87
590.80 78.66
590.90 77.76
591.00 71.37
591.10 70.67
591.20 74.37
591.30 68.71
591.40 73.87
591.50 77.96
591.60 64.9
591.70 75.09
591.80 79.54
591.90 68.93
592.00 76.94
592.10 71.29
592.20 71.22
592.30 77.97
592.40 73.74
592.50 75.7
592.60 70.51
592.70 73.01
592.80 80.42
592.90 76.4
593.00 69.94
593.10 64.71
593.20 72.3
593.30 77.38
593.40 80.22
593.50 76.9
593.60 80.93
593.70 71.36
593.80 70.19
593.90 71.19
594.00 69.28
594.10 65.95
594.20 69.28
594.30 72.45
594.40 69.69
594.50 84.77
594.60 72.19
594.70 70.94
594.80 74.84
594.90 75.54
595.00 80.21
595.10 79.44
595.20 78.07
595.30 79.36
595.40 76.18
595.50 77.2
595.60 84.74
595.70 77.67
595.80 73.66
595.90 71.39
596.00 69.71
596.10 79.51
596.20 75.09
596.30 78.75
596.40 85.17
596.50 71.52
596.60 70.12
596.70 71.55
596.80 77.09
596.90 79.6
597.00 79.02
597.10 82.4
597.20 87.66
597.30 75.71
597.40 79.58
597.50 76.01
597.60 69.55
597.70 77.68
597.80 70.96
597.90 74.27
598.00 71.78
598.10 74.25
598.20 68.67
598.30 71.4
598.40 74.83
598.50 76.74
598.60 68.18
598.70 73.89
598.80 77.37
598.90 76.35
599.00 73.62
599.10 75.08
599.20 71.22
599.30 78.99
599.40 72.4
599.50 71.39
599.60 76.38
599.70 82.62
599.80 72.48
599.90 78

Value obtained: 0.43 nm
